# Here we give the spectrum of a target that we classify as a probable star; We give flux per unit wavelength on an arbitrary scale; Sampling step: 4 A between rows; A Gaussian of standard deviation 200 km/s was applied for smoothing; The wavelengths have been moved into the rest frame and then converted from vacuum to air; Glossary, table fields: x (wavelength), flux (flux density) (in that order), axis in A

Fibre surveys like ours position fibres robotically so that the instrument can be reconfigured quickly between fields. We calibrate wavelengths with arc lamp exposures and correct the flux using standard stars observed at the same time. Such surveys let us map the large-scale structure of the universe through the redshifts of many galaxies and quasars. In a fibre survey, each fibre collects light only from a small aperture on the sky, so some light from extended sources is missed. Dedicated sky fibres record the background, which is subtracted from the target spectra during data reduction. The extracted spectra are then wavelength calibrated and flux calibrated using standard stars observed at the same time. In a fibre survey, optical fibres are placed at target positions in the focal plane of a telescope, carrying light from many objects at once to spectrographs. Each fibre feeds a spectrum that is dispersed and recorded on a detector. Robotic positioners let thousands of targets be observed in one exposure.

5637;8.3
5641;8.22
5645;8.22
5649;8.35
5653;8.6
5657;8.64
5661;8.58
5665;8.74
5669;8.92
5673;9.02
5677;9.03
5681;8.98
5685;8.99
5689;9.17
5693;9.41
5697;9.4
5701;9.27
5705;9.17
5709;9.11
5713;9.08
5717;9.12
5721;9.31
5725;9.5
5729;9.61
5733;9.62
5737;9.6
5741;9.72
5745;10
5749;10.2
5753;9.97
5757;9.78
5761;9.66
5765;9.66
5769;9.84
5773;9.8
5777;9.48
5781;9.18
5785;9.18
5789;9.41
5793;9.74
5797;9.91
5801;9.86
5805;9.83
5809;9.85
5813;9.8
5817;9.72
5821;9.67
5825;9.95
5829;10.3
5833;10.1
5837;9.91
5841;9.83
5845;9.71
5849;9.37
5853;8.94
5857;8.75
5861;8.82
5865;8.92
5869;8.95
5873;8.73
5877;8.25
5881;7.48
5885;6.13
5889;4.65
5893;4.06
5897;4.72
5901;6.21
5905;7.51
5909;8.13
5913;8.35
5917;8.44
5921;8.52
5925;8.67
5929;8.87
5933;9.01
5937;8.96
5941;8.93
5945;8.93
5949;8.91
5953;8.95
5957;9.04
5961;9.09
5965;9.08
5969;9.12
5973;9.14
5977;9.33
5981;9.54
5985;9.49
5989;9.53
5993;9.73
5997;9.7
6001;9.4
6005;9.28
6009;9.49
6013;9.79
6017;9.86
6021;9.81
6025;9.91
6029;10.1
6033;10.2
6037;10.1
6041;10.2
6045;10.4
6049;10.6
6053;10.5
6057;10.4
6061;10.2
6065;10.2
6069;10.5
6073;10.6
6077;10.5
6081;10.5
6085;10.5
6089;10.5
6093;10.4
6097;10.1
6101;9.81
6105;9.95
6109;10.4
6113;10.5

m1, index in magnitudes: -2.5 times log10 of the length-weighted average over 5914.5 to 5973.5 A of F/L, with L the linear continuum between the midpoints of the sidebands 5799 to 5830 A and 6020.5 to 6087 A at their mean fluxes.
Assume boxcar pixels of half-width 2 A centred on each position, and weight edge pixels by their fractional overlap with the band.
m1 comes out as 0.14 mag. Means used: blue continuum 9.86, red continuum 10.3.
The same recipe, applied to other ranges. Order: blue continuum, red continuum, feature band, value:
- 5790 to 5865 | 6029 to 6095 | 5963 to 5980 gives 0.103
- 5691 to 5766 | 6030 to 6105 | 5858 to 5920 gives 0.327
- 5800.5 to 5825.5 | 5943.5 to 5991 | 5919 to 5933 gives 0.074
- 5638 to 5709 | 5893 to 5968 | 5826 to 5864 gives -0.129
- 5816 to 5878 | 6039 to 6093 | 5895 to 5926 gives 0.274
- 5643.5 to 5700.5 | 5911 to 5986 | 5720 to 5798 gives -0.089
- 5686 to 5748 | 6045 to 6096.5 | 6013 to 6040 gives 0.034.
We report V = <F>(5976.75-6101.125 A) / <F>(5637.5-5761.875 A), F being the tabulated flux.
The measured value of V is 1.09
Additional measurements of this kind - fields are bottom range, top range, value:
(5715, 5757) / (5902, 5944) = 0.88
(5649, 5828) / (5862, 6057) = 0.94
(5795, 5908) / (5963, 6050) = 1.13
